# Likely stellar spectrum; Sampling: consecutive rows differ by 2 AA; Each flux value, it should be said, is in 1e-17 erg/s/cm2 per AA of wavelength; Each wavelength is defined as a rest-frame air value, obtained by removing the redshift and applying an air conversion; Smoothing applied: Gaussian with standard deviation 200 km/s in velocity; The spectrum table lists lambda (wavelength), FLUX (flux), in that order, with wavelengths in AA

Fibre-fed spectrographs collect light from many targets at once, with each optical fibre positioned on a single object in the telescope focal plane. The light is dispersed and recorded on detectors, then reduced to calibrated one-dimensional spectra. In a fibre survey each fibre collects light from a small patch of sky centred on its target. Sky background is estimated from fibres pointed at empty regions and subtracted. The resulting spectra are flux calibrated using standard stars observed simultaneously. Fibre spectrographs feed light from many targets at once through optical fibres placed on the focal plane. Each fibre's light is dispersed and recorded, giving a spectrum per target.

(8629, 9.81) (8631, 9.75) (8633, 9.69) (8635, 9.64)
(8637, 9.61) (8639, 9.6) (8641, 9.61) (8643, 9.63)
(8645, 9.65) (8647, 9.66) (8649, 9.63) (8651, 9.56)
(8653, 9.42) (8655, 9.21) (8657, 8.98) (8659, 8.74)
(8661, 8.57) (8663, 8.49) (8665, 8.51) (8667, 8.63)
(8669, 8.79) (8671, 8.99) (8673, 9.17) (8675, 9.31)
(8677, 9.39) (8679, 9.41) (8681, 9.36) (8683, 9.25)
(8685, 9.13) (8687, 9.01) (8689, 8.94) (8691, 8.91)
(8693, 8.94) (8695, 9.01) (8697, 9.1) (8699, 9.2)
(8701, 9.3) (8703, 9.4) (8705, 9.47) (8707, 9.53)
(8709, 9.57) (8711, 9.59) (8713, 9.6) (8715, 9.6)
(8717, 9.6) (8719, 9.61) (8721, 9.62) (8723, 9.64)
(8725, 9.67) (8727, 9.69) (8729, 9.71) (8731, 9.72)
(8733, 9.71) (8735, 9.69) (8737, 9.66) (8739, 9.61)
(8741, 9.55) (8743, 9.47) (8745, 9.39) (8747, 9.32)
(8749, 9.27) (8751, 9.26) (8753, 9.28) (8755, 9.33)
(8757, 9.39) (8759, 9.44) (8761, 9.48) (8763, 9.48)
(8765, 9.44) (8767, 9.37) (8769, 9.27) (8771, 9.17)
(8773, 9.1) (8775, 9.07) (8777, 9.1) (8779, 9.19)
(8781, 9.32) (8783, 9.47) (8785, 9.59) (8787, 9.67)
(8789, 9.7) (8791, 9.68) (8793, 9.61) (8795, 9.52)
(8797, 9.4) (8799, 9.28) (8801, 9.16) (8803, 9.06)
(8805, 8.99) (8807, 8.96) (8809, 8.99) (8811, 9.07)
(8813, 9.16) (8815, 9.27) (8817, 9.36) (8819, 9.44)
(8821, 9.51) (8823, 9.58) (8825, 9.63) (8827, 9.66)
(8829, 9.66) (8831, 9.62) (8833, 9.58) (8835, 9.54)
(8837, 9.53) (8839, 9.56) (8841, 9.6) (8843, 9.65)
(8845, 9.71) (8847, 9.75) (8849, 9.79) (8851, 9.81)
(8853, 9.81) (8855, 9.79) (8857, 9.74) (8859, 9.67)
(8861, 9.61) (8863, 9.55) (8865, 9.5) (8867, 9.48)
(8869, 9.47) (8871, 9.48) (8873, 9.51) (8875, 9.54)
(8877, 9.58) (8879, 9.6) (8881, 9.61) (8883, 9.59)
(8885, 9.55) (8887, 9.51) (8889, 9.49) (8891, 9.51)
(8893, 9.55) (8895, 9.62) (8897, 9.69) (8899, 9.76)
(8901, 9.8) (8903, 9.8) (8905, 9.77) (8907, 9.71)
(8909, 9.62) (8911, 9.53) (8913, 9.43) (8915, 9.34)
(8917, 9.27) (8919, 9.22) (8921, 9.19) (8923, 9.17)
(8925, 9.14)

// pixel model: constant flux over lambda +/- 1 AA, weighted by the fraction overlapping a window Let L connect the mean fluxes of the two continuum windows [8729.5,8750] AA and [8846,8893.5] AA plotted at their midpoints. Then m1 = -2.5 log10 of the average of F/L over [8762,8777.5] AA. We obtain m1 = 0.03 mag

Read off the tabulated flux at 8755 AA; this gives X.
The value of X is 9.33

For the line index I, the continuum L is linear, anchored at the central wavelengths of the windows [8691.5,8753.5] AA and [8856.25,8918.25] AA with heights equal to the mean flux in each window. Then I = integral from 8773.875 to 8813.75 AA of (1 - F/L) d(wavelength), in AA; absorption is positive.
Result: 0.91 AA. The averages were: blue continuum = 9.47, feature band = 9.3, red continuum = 9.57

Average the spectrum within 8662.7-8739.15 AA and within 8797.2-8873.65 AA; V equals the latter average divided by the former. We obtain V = 1.0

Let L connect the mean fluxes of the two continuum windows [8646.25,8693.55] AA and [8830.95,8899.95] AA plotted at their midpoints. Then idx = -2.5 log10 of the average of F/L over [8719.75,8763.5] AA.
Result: -0.03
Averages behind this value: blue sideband 9.08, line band 9.52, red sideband 9.61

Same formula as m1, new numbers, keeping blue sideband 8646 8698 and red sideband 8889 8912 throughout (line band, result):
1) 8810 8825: 0.01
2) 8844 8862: -0.02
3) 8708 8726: -0.05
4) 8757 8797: -0.01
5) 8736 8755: -0.02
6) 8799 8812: 0.04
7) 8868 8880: 0.01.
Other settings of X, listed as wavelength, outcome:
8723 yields 9.64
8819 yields 9.44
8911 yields 9.53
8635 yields 9.64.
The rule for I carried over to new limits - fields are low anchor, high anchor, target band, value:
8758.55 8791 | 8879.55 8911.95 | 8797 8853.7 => 0.2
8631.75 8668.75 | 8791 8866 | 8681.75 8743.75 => -0.6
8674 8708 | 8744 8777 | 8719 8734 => -0.7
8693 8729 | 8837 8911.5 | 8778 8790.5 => 0.1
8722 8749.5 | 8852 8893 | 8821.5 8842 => 0.0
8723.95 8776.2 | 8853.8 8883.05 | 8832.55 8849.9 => -0.2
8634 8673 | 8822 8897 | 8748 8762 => 0.1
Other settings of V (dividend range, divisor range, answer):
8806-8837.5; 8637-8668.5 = 1.02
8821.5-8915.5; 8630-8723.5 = 1.03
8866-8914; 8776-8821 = 1.03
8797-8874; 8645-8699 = 1.04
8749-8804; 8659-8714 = 1.03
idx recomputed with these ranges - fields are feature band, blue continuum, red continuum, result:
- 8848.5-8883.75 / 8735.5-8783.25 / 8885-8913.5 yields -0.01 mag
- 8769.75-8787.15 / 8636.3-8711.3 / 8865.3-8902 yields 0.01 mag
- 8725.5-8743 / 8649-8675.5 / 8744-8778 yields -0.05 mag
